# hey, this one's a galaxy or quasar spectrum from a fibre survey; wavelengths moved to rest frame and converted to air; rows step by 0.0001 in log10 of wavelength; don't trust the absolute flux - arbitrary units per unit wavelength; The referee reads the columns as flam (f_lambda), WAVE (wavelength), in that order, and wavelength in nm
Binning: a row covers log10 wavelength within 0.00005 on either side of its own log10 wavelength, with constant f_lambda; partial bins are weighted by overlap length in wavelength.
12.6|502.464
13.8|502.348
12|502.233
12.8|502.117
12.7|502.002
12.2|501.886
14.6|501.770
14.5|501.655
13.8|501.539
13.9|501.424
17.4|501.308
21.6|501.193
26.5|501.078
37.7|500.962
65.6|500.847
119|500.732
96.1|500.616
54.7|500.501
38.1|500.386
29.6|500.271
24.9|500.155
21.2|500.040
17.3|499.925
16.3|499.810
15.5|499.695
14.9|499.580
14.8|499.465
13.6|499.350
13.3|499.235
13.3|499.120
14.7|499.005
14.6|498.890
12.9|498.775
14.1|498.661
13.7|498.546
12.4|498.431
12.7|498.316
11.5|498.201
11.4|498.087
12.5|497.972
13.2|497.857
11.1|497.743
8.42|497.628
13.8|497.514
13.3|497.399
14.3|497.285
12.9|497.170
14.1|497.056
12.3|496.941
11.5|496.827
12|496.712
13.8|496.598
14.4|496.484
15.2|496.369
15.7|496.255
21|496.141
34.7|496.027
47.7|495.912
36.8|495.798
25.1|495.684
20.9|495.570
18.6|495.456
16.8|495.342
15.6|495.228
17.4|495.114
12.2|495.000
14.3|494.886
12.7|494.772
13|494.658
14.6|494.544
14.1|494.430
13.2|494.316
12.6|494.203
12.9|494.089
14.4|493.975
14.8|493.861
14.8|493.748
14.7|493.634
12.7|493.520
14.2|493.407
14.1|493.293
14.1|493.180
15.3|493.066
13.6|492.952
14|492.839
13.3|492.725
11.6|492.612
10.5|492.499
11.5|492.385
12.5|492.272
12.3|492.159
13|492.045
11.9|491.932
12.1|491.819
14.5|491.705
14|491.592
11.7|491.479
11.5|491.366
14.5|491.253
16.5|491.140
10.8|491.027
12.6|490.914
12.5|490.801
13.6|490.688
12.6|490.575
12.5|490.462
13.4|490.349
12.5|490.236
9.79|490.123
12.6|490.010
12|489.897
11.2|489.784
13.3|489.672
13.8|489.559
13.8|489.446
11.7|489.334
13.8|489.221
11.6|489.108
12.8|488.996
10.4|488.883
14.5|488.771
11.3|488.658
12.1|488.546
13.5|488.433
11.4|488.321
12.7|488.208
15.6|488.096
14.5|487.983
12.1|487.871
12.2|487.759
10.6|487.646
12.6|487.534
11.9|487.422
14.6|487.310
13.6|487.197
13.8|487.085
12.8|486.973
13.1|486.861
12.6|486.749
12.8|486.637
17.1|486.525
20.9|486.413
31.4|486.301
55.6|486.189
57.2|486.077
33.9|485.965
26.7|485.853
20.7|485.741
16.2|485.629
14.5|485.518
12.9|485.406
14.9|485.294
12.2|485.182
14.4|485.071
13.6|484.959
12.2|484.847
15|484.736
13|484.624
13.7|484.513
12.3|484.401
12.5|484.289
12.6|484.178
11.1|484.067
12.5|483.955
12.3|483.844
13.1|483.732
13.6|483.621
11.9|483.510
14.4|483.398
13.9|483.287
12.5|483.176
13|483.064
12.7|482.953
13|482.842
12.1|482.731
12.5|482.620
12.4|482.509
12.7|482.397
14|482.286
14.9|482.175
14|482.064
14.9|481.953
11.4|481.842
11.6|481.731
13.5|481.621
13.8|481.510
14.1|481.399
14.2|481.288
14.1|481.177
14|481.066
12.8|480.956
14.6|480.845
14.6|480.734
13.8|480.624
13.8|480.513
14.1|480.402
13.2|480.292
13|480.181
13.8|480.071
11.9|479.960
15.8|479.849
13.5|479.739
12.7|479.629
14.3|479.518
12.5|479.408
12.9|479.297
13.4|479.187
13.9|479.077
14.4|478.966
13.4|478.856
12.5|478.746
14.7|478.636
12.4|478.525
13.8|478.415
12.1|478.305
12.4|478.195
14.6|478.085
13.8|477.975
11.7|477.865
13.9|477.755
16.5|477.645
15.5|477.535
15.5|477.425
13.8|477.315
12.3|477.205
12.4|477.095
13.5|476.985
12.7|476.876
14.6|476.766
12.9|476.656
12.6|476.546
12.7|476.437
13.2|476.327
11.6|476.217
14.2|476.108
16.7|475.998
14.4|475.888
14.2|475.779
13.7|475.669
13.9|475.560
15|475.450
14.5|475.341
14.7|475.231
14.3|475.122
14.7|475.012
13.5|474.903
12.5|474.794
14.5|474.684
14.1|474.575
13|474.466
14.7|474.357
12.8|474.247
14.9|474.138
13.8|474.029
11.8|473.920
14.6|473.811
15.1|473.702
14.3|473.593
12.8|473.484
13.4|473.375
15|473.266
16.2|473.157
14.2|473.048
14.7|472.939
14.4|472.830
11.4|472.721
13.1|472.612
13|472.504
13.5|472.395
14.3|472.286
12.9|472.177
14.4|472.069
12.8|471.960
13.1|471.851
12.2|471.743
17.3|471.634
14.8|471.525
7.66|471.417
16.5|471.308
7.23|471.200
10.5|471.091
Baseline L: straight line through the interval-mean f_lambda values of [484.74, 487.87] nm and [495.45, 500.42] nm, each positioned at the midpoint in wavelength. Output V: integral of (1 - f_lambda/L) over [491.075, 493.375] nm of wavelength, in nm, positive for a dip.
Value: 0.63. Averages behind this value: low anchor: 18.9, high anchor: 17.3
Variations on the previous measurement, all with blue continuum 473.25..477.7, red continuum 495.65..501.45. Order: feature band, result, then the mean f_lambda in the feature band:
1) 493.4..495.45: 0.689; 14.3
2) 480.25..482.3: 0.313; 13.8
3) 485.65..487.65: -0.400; 22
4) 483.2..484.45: 0.327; 12.7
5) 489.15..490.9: 0.632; 12.6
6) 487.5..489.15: 0.565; 12.5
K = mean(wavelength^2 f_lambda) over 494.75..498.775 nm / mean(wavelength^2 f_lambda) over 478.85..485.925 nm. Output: 1.27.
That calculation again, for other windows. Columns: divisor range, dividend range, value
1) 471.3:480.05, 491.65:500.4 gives 1.24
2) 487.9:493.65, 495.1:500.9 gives 1.81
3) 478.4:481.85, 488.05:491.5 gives 0.97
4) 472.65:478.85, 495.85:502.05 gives 1.75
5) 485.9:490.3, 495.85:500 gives 0.98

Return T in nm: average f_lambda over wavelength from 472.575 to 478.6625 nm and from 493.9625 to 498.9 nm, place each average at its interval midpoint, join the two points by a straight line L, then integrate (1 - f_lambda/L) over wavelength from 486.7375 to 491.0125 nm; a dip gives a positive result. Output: 0.71 nm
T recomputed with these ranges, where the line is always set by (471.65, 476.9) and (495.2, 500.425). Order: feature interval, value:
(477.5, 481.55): 0.250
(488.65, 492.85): 0.939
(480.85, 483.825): 0.338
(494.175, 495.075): 0.179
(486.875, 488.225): 0.228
